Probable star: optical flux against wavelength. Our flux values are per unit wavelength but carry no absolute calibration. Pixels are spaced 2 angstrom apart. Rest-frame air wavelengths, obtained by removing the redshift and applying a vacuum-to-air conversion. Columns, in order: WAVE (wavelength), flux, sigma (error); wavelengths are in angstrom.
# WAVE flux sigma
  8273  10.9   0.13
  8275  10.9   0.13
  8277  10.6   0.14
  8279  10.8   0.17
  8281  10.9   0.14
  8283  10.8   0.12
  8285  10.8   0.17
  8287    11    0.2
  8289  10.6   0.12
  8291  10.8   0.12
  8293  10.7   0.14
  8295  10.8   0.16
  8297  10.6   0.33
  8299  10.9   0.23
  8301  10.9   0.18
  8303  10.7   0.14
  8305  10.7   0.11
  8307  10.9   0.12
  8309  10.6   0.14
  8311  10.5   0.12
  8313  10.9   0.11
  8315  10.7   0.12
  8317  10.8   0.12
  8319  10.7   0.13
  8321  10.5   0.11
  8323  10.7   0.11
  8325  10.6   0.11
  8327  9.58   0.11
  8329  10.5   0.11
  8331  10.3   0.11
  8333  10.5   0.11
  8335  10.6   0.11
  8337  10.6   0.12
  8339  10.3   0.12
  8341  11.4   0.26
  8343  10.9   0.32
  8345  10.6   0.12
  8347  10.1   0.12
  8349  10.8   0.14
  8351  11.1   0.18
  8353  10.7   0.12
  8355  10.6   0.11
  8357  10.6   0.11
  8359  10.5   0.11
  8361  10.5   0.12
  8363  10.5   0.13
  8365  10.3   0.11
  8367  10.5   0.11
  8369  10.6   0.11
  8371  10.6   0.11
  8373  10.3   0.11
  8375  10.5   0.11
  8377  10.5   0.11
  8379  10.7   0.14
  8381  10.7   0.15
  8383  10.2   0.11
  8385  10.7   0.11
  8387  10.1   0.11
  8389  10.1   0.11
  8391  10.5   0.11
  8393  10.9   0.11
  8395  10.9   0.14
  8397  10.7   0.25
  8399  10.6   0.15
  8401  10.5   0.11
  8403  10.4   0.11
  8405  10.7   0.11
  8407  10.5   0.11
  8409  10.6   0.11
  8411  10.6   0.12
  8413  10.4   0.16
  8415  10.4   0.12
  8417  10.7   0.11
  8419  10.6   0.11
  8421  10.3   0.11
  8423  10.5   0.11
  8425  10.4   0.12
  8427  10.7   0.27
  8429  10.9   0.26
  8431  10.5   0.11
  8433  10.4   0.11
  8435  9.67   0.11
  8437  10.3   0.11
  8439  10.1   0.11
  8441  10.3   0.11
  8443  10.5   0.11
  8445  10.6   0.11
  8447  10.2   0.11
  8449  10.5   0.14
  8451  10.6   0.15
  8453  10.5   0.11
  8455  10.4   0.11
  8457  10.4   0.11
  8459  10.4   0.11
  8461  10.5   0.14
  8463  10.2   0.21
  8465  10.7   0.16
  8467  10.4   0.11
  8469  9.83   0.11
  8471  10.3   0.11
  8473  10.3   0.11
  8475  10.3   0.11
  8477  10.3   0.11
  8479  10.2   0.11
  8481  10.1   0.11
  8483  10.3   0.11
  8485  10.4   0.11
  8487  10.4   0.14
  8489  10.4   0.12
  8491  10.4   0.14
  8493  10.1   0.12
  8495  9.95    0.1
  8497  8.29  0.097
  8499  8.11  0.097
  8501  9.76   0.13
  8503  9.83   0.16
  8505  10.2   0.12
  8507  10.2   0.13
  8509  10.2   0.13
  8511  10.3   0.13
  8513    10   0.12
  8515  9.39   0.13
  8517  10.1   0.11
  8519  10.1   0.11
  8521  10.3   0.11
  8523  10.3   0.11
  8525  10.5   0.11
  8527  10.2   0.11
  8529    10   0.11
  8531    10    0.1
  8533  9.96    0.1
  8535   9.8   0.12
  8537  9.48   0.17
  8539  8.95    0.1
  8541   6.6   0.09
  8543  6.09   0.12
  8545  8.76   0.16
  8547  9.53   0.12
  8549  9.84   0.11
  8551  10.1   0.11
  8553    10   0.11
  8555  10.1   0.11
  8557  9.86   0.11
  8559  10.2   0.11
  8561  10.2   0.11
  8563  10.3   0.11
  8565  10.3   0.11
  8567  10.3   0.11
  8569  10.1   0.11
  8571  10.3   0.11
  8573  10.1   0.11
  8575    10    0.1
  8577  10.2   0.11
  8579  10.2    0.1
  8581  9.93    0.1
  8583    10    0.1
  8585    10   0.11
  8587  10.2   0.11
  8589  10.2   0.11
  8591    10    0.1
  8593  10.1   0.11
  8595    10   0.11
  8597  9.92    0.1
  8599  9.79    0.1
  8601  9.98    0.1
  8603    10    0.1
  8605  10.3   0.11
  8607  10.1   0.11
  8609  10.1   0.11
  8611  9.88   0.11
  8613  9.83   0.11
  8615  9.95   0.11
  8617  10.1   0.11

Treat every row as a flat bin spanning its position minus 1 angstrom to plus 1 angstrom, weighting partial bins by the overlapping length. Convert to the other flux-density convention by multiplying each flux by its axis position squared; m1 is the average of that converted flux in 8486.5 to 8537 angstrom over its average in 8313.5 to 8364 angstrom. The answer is 0.98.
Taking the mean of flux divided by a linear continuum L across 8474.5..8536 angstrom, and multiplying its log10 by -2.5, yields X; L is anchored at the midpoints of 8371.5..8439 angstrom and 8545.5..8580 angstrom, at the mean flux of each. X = 0.023 mag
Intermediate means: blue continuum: 10.5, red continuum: 10.1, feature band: 10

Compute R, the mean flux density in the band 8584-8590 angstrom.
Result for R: 10.1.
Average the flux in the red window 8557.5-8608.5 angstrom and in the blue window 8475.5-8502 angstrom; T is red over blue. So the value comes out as 1.02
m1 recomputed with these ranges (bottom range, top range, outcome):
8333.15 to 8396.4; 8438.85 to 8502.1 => 0.99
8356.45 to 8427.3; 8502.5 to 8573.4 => 0.96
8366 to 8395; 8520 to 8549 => 0.92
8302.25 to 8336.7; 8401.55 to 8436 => 1.02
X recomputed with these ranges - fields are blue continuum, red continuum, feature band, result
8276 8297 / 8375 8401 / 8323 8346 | 0.01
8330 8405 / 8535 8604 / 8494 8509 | 0.06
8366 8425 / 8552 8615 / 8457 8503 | 0.03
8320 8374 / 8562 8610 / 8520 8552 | 0.09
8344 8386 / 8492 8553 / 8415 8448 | -0.03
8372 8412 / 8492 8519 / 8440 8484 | -0.03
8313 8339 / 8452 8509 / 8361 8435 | -0.02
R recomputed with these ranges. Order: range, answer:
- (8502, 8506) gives 10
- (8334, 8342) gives 10.7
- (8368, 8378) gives 10.5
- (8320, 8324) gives 10.6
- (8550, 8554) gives 10.1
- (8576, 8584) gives 10.1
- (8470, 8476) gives 10.3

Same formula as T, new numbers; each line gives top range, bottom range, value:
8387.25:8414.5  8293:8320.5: 0.98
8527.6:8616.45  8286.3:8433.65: 0.93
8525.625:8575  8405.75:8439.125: 0.92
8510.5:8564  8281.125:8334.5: 0.91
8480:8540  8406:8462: 0.95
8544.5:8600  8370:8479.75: 0.96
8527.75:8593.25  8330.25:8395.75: 0.92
